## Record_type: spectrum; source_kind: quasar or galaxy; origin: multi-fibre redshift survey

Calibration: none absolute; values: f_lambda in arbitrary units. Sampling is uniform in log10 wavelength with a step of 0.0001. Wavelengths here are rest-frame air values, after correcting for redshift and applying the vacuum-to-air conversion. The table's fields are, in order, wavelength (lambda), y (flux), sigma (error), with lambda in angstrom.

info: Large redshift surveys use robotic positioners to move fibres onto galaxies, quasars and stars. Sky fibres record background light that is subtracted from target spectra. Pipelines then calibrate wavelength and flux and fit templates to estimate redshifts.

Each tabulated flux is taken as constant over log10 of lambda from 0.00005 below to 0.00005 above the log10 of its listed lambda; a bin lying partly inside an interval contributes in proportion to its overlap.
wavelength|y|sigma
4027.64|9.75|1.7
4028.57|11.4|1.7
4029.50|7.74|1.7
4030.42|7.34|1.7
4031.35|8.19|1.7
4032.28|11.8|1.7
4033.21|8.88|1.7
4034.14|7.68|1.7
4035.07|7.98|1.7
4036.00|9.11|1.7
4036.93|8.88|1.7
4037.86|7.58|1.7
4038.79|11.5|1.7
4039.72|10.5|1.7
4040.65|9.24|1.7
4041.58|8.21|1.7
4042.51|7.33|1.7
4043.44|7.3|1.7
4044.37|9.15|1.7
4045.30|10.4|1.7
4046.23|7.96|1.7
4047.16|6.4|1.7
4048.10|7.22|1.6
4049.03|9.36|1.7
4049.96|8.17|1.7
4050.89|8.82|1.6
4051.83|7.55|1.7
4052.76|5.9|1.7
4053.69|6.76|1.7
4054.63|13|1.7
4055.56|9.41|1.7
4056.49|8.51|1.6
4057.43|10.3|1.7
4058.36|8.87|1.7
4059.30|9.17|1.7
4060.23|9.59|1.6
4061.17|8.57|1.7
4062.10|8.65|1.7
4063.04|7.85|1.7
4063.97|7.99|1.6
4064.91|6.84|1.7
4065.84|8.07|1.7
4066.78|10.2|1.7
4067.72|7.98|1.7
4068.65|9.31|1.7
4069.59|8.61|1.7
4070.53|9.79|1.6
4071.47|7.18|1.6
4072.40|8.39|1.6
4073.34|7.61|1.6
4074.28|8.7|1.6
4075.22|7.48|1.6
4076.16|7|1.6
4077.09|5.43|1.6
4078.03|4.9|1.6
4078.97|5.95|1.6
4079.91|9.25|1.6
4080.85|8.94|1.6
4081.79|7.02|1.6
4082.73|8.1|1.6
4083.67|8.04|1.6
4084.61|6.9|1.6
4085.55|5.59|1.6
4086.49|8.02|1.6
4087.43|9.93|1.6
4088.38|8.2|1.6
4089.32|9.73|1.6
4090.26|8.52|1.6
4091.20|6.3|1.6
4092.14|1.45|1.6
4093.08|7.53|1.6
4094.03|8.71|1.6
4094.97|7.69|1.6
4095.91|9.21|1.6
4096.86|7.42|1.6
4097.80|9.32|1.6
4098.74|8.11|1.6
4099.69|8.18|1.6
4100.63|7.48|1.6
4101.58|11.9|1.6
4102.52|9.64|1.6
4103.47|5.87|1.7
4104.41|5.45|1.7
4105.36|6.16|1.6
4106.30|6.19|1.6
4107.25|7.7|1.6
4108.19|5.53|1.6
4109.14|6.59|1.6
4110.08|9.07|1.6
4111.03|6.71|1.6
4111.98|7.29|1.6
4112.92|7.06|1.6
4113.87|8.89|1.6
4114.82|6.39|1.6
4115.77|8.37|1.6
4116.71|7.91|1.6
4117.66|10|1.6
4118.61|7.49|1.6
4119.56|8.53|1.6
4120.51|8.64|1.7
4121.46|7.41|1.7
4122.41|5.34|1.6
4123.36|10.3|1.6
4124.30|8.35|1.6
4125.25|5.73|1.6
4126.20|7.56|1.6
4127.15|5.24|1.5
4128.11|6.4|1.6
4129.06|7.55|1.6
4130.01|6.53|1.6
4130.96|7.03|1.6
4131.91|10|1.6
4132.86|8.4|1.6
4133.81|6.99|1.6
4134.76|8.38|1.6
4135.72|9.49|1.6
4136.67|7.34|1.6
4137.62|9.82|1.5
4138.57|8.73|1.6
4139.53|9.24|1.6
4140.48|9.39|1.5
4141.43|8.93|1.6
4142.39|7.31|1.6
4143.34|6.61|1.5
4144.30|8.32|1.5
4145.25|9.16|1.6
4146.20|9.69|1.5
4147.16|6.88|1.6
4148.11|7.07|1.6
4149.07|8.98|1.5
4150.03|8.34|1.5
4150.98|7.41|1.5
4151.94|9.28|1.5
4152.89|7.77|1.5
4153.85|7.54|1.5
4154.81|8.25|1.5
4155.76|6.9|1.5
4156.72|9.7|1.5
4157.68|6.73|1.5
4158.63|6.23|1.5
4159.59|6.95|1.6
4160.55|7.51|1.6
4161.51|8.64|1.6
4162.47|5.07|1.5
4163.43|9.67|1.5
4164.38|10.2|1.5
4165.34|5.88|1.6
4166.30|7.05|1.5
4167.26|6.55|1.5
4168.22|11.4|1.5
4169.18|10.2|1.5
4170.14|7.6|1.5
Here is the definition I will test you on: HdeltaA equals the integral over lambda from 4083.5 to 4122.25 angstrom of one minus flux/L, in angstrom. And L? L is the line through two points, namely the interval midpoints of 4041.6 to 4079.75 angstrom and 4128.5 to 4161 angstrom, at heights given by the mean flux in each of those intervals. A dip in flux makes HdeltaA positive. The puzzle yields 2.2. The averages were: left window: 8.2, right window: 8.07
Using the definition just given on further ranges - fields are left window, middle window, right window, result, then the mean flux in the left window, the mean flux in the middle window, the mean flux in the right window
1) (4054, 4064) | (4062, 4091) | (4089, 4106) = 2.11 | 9.28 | 7.92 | 7.67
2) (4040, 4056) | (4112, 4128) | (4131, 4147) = 1.59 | 8.39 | 7.66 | 8.54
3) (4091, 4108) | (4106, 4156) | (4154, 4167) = -2.28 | 7.45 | 7.86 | 7.58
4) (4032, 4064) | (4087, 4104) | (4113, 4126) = 0.27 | 8.72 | 8.05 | 7.91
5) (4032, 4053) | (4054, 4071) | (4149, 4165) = -1.15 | 8.56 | 9.02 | 7.91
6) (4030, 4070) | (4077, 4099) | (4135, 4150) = 2.64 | 8.65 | 7.54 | 8.45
